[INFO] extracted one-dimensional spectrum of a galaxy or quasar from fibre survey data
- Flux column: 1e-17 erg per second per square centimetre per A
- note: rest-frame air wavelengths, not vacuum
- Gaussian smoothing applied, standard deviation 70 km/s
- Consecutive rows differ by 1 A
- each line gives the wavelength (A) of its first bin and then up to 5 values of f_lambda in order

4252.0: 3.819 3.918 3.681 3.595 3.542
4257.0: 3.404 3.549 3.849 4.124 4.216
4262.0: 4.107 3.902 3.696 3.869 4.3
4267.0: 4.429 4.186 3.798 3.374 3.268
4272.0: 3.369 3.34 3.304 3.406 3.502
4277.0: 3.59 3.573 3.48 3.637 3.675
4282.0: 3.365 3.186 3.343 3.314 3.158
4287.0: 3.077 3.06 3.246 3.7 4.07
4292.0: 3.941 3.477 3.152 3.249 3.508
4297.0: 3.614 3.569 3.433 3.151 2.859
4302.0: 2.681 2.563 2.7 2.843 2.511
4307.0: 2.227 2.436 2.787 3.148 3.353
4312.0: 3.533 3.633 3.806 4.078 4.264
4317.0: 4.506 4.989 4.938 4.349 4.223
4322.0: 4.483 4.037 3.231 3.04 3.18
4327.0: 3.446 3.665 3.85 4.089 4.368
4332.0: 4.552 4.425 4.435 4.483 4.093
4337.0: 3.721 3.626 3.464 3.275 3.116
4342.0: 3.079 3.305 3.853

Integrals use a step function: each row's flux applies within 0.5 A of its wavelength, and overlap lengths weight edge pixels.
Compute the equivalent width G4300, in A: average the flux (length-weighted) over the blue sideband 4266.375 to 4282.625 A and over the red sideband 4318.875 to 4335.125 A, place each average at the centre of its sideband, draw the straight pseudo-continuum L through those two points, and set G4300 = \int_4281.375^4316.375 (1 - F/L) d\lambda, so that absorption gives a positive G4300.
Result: 4.87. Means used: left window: 3.58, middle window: 3.26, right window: 4.02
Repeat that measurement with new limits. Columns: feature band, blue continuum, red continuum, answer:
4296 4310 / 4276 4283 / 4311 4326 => 3.3 A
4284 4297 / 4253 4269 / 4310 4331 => 1.6 A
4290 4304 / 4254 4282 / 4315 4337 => 2.1 A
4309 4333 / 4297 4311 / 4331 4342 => -3.7 A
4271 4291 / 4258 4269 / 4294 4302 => 1.4 A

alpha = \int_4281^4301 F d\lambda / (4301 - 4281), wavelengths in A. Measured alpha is 3.39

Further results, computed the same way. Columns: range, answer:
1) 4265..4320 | 3.47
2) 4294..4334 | 3.58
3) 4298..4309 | 2.78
